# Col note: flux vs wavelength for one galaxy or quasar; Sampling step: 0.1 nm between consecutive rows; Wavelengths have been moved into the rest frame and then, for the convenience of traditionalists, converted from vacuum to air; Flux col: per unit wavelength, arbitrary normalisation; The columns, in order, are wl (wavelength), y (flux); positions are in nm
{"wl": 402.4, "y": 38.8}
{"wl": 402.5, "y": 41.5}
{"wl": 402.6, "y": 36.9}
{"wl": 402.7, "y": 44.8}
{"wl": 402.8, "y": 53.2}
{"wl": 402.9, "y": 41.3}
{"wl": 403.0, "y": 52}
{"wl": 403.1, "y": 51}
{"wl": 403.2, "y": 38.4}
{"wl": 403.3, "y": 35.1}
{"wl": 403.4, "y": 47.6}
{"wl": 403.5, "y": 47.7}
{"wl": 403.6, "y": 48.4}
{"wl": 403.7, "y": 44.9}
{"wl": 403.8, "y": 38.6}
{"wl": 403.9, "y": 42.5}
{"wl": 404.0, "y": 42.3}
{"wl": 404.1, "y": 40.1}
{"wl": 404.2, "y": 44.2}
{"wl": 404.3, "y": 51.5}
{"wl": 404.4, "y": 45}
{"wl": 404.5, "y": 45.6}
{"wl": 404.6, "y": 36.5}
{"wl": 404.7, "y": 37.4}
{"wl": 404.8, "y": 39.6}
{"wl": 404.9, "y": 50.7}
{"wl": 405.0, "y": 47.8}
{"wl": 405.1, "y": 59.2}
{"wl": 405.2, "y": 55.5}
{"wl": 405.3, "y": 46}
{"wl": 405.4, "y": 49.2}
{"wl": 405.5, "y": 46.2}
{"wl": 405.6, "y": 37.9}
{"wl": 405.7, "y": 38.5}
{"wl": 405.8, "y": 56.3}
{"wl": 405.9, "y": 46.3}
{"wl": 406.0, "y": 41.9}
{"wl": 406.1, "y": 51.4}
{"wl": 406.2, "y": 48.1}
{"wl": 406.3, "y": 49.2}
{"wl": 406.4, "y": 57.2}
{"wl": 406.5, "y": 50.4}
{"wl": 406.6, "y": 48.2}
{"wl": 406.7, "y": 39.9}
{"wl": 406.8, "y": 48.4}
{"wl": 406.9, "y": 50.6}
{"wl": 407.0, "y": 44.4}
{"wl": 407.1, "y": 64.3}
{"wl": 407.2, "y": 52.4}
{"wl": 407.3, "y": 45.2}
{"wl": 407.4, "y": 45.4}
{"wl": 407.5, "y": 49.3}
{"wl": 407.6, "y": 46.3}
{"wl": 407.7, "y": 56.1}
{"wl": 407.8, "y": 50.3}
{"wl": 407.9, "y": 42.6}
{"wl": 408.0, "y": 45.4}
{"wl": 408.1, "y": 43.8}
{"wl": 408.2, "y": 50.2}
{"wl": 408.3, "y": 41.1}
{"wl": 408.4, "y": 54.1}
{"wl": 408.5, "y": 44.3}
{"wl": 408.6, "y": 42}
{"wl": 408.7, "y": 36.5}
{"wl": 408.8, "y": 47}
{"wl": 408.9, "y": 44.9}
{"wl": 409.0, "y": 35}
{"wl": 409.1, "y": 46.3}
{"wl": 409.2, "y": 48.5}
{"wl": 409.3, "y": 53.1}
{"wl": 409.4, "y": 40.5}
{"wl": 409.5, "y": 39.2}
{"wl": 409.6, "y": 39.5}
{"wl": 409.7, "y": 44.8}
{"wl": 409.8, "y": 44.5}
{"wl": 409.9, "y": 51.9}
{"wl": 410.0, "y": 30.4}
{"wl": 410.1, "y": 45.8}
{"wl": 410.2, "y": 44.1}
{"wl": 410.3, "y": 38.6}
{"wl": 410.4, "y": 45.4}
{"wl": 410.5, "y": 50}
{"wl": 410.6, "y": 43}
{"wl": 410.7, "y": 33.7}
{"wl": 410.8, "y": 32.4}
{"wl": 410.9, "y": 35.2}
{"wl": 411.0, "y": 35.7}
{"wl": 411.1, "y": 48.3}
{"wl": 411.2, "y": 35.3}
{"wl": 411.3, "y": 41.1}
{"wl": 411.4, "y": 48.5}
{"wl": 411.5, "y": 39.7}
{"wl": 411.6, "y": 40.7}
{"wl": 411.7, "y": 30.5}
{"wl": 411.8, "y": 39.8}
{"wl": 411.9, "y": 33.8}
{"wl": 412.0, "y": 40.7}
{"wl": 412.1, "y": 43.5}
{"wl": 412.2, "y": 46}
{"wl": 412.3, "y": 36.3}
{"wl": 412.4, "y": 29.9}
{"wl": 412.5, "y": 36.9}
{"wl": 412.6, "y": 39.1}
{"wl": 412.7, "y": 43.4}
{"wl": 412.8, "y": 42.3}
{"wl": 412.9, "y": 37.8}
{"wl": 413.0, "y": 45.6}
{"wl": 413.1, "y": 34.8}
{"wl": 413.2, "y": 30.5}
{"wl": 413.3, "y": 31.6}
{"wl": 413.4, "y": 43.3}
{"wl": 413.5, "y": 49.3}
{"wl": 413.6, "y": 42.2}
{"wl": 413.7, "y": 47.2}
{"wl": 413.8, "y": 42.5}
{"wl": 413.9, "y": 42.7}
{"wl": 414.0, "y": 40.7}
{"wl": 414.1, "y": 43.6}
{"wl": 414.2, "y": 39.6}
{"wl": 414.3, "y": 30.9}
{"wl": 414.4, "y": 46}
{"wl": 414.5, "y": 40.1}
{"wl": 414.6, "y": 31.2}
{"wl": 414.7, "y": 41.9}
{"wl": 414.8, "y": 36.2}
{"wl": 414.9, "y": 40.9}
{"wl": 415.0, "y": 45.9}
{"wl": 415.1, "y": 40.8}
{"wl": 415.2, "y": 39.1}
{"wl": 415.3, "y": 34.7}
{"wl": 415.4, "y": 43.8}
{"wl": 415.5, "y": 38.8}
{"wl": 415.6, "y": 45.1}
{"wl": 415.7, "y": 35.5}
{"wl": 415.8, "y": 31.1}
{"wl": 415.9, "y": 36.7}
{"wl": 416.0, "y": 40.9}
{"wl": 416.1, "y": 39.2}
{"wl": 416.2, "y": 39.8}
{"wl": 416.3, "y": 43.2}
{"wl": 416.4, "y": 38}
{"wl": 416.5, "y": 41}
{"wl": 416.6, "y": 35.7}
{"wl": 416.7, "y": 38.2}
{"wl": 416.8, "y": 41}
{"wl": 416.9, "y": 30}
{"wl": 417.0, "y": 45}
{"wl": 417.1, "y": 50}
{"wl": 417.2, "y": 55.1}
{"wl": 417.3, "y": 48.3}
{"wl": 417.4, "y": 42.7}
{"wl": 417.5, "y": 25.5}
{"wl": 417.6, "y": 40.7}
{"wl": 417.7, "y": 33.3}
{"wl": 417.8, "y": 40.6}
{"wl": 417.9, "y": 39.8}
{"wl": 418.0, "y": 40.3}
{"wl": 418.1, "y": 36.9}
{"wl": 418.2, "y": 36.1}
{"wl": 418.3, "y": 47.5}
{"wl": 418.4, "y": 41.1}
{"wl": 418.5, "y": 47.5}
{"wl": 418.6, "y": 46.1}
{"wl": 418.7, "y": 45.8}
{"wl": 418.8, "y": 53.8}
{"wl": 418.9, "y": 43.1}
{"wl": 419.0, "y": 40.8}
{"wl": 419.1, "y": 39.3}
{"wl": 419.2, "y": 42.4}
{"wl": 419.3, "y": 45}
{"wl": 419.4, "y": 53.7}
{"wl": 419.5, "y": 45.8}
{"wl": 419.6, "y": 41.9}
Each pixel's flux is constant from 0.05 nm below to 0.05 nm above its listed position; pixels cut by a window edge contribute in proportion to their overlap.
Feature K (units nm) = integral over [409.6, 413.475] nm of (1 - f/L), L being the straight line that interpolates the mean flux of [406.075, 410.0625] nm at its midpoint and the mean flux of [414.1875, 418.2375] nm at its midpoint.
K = 0.32 nm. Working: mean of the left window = 46.5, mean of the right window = 39.5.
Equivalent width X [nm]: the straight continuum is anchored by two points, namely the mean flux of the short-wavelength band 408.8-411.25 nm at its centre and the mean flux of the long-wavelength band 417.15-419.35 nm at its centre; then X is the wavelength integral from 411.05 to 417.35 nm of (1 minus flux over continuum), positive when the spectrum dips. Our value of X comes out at 0.30 nm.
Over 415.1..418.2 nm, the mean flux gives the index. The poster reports 39.6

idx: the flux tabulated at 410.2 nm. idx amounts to 44.1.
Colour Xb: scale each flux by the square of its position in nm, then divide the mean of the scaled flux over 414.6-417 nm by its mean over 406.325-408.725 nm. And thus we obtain 0.8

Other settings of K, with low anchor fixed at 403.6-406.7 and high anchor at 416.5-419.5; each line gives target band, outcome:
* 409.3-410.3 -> 0.048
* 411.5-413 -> 0.175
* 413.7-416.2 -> 0.206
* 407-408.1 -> -0.090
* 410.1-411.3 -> 0.110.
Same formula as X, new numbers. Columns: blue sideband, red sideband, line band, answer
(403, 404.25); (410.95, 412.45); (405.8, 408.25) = -0.40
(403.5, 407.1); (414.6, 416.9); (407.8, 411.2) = 0.05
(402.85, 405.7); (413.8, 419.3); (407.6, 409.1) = -0.06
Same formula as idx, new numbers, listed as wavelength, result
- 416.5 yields 41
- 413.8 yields 42.5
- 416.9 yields 30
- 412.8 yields 42.3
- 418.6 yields 46.1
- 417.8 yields 40.6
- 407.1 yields 64.3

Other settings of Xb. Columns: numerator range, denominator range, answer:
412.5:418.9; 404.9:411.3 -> 0.92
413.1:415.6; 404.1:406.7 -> 0.89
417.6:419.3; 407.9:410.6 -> 1.00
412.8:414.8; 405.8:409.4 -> 0.87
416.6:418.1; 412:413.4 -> 1.07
